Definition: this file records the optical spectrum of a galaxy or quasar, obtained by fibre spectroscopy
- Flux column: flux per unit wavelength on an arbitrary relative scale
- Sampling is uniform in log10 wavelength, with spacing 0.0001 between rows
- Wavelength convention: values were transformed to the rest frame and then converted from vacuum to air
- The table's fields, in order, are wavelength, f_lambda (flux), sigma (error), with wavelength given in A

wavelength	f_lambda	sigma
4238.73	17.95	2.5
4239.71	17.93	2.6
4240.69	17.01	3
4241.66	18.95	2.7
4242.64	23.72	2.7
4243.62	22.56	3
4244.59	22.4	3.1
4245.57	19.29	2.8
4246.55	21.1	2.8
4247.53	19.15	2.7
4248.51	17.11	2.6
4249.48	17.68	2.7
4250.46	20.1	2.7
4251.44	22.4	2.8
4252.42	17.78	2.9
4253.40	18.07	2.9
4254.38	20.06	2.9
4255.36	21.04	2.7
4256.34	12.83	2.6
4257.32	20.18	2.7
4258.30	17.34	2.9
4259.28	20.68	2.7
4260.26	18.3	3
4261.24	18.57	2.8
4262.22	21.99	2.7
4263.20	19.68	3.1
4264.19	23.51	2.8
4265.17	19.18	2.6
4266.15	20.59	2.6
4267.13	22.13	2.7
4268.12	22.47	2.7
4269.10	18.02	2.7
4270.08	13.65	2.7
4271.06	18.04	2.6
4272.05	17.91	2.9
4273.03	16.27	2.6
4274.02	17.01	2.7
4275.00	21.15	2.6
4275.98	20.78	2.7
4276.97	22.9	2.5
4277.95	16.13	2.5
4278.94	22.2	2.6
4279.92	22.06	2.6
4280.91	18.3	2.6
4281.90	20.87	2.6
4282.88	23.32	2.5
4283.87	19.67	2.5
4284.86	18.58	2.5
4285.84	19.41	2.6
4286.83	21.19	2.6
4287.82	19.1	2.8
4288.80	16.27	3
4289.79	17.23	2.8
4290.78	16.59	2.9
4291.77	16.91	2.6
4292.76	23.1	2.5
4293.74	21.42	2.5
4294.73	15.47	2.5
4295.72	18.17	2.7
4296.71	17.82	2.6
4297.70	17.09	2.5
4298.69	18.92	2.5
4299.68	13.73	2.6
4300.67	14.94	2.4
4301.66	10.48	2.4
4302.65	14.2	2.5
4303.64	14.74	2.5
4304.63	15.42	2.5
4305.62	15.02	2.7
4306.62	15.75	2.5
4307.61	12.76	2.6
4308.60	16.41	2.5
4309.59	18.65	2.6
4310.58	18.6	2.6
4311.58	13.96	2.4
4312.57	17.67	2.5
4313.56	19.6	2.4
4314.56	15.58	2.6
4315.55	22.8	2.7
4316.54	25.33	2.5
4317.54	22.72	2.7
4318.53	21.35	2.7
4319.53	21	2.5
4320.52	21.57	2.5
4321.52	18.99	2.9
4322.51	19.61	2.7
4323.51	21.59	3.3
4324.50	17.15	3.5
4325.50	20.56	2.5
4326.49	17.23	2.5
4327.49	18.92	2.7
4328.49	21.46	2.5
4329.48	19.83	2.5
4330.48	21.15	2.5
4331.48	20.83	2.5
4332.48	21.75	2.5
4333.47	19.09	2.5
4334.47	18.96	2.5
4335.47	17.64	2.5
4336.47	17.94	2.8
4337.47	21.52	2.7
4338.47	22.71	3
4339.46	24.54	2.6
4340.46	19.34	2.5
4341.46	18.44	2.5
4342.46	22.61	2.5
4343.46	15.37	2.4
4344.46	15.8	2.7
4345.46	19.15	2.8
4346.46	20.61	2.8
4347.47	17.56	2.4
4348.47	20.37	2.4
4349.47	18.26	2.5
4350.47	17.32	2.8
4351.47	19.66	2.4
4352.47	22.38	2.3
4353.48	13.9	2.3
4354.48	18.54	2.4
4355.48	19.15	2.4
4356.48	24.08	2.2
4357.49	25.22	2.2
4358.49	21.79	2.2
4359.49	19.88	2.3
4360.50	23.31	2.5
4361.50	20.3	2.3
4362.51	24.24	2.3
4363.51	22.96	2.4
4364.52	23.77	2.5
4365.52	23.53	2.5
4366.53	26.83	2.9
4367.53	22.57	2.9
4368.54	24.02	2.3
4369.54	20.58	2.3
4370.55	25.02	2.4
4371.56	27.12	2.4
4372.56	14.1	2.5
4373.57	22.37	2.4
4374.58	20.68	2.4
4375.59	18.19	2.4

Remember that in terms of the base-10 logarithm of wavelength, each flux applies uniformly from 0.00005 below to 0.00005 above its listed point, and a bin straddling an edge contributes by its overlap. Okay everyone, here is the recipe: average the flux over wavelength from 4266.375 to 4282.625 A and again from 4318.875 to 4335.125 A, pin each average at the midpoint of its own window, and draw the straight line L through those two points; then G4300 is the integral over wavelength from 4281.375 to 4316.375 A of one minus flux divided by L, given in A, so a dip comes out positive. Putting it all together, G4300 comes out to 3.8 A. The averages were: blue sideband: 19.4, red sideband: 20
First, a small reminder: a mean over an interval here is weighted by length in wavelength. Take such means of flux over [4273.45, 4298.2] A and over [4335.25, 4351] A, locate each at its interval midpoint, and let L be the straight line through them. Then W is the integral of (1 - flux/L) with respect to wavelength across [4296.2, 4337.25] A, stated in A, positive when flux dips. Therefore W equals 2.2 A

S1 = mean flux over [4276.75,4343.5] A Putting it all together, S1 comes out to 18.9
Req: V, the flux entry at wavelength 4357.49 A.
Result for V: 25.22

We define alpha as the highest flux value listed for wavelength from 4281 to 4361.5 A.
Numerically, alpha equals 25.33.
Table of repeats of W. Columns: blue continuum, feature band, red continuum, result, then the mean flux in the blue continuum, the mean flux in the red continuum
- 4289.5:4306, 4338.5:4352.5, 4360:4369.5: 1.31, 16.5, 23.4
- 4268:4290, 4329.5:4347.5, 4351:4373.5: 1.18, 19.2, 22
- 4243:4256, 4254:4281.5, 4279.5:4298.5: 0.13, 19.9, 19.1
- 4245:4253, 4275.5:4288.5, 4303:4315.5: -1.88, 19.3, 16.4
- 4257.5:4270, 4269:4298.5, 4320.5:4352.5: 1.47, 20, 19.6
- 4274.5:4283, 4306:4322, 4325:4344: 1.08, 20.8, 20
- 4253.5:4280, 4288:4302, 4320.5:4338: 1.72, 19.4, 19.7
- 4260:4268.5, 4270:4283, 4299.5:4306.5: -0.56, 20.7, 14.2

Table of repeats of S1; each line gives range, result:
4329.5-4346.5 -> 19.8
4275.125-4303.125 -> 18.5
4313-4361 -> 20.1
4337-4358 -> 19.8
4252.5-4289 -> 19.5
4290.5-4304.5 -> 16.7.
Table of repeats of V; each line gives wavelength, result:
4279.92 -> 22.06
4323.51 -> 21.59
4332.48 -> 21.75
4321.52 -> 18.99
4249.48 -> 17.68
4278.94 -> 22.2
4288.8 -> 16.27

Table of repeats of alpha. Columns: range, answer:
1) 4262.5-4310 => 23.51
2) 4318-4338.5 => 22.71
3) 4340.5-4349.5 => 22.61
